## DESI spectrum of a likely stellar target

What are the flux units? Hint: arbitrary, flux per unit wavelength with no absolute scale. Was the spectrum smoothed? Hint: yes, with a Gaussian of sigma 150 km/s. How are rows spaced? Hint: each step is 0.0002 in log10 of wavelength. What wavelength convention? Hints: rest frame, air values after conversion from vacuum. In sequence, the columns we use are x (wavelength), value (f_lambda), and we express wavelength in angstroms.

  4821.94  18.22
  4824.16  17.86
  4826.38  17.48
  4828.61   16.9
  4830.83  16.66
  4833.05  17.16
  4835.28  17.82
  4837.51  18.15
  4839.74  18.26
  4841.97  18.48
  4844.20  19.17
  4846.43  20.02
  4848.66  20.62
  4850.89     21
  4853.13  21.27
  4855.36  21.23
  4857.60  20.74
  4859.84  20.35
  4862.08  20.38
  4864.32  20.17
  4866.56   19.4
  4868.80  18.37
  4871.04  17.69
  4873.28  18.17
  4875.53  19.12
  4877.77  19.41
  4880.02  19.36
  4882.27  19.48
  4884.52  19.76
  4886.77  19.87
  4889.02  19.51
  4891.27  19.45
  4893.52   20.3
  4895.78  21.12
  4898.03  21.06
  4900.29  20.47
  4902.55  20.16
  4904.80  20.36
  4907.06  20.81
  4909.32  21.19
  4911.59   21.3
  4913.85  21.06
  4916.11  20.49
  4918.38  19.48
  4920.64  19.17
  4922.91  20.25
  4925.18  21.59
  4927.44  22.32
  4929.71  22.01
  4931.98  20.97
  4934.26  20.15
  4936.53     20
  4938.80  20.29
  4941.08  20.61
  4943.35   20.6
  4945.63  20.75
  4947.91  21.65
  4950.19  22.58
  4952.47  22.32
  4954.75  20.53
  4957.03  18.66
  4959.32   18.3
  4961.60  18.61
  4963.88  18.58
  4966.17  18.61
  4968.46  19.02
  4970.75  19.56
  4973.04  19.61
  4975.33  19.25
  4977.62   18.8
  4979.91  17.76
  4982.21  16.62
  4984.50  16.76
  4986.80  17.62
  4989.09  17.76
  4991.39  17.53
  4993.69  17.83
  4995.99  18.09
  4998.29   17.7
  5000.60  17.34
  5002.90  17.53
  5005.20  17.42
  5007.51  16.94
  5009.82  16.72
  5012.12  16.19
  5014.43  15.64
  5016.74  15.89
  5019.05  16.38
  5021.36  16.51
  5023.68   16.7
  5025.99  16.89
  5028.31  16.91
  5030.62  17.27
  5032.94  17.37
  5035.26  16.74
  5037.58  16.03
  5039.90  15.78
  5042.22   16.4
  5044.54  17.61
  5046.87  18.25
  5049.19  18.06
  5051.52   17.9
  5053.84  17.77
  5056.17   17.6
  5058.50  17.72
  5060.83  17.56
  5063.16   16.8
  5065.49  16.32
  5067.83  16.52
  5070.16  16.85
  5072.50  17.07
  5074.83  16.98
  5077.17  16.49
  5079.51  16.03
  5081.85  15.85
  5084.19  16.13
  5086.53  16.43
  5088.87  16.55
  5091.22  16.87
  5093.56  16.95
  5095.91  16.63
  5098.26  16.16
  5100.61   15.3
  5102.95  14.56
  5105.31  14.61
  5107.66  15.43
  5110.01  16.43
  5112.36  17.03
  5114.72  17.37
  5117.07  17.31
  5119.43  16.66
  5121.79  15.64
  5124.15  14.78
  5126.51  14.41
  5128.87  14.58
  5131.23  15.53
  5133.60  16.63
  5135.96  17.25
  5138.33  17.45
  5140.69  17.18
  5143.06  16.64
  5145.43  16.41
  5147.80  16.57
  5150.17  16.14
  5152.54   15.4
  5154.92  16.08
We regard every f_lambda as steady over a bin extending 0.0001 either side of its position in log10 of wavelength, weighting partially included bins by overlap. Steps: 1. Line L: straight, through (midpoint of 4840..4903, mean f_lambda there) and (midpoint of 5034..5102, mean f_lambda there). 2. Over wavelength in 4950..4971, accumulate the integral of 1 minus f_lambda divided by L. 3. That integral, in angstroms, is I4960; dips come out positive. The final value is -1.2 angstroms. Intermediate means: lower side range 19.8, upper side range 16.8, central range 19.5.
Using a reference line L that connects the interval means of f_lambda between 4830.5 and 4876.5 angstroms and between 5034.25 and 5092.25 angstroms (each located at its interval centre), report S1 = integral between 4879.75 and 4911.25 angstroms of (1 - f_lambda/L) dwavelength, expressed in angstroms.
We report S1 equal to -2.4 angstroms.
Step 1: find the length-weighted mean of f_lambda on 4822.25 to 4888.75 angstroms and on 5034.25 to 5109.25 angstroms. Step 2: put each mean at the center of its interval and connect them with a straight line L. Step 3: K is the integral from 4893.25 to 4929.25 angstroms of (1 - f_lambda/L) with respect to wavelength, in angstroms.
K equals -4.41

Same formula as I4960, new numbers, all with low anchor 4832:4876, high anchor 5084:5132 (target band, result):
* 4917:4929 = -1.4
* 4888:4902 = -1.1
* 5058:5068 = -0.2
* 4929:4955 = -4.1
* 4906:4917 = -1.4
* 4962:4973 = -0.7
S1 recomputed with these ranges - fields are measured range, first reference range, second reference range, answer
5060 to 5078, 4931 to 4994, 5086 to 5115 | 0.1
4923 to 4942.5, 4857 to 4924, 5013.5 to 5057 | -1.9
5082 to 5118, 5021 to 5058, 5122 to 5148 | 0.5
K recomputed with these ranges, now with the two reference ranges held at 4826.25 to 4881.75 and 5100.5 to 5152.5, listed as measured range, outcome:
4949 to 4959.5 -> -1.6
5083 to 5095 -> -0.1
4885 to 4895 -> -0.6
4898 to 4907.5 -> -1.0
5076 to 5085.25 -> 0.3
